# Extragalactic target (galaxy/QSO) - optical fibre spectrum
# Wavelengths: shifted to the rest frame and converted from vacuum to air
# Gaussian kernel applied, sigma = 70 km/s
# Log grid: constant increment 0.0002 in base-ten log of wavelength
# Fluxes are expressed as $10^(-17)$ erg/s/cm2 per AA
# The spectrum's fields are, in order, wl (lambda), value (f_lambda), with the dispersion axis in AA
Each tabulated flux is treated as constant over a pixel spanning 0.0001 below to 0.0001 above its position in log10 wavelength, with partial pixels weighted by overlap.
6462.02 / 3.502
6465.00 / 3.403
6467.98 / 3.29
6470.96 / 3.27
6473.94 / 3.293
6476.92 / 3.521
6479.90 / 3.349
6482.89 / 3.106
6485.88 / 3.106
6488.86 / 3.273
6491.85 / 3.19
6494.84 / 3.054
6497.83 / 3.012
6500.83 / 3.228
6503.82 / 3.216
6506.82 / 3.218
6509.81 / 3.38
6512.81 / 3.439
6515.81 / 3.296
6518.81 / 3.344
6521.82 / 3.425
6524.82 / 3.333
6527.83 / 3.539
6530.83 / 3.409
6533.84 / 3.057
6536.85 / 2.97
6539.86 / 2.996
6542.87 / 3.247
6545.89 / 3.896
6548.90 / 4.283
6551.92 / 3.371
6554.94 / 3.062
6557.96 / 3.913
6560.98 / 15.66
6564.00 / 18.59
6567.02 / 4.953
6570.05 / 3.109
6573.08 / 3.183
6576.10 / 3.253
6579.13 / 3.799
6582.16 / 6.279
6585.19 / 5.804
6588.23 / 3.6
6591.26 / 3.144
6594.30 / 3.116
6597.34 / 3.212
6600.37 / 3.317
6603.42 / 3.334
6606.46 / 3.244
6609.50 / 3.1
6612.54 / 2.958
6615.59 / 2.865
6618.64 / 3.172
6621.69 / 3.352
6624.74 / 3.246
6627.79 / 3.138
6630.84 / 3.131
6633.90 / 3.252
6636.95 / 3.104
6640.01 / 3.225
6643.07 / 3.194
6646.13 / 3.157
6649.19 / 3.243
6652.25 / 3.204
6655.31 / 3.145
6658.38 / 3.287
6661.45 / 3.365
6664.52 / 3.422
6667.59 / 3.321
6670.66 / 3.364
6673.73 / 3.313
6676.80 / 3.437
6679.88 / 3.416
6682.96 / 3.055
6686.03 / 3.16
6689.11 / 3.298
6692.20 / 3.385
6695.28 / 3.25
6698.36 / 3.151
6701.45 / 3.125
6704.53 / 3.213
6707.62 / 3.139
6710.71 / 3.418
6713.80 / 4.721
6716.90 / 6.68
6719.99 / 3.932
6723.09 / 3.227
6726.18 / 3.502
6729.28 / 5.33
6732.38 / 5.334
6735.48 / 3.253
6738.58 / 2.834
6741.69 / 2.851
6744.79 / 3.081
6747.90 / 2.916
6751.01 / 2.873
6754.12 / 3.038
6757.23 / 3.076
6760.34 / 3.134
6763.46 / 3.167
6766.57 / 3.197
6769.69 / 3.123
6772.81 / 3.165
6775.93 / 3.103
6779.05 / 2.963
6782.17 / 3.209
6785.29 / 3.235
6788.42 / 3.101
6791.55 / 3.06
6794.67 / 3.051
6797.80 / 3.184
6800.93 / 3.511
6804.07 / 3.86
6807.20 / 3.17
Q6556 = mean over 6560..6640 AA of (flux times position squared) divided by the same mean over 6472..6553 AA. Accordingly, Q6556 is 1.38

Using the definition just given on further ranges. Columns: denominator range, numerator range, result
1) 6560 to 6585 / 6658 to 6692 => 0.48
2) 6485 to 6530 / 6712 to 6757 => 1.24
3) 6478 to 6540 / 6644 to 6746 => 1.15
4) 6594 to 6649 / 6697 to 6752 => 1.20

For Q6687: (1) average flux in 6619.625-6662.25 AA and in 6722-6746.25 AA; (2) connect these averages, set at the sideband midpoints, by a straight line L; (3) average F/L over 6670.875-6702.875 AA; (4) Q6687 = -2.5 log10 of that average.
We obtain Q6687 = 0.06 mag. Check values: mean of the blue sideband 3.21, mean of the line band 3.26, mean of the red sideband 3.69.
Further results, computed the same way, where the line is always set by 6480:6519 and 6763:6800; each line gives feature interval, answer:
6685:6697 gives -0.04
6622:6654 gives -0.01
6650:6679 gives -0.05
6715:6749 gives -0.24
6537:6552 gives -0.10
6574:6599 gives -0.24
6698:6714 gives -0.07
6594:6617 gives 0.01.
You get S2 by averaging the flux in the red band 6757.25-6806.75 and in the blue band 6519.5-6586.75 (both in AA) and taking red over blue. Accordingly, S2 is 0.6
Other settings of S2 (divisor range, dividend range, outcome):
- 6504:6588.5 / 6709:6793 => 0.76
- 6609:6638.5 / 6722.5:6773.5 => 1.07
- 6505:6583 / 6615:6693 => 0.71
